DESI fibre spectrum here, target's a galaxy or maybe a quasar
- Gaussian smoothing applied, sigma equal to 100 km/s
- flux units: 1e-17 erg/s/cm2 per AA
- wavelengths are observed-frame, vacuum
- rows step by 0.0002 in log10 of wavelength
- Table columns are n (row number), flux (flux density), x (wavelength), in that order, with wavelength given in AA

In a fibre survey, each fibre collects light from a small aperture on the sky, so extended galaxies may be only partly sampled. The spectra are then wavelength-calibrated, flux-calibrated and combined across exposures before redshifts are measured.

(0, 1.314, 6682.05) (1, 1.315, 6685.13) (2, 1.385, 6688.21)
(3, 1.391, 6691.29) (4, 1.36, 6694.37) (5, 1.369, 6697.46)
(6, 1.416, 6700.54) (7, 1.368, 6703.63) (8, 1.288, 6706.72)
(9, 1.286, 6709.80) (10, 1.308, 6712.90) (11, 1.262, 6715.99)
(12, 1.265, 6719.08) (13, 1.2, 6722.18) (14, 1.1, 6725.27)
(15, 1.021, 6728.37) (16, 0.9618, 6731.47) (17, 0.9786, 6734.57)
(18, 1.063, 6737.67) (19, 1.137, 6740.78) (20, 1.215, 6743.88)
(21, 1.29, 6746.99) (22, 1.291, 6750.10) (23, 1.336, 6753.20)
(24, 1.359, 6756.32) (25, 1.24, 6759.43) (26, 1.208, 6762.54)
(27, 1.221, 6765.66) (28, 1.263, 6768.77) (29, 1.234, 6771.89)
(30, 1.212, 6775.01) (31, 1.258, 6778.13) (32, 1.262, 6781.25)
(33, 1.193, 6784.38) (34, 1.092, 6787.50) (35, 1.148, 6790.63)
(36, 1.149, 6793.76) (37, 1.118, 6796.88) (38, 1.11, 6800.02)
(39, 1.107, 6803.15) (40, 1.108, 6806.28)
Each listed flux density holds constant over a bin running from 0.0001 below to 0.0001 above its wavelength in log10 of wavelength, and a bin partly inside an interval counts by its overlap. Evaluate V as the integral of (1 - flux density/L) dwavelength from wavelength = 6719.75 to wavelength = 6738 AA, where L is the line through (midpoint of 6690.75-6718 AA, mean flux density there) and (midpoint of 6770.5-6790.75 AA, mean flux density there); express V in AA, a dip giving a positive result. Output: 3.2 AA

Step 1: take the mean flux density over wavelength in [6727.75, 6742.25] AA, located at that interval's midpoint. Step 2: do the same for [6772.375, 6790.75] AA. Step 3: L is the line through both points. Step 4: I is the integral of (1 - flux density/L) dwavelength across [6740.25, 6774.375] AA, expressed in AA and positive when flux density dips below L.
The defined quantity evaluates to -4.45 AA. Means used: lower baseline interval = 1.03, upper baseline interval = 1.2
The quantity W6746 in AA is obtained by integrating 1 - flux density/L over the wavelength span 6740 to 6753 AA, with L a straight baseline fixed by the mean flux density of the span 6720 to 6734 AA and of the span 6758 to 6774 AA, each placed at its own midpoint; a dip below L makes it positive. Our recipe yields -1.1 AA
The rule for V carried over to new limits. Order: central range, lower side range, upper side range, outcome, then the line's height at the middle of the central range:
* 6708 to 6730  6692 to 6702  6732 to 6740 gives -0.4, 1.18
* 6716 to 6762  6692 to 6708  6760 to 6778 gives 3.8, 1.29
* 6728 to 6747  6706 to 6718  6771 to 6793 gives 2.6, 1.25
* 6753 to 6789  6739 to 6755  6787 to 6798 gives -1.4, 1.19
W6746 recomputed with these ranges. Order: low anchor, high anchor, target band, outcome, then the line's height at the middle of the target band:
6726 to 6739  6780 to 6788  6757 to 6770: -1.4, 1.12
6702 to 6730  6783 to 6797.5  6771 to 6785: -0.9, 1.16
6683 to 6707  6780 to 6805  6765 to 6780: -0.6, 1.19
